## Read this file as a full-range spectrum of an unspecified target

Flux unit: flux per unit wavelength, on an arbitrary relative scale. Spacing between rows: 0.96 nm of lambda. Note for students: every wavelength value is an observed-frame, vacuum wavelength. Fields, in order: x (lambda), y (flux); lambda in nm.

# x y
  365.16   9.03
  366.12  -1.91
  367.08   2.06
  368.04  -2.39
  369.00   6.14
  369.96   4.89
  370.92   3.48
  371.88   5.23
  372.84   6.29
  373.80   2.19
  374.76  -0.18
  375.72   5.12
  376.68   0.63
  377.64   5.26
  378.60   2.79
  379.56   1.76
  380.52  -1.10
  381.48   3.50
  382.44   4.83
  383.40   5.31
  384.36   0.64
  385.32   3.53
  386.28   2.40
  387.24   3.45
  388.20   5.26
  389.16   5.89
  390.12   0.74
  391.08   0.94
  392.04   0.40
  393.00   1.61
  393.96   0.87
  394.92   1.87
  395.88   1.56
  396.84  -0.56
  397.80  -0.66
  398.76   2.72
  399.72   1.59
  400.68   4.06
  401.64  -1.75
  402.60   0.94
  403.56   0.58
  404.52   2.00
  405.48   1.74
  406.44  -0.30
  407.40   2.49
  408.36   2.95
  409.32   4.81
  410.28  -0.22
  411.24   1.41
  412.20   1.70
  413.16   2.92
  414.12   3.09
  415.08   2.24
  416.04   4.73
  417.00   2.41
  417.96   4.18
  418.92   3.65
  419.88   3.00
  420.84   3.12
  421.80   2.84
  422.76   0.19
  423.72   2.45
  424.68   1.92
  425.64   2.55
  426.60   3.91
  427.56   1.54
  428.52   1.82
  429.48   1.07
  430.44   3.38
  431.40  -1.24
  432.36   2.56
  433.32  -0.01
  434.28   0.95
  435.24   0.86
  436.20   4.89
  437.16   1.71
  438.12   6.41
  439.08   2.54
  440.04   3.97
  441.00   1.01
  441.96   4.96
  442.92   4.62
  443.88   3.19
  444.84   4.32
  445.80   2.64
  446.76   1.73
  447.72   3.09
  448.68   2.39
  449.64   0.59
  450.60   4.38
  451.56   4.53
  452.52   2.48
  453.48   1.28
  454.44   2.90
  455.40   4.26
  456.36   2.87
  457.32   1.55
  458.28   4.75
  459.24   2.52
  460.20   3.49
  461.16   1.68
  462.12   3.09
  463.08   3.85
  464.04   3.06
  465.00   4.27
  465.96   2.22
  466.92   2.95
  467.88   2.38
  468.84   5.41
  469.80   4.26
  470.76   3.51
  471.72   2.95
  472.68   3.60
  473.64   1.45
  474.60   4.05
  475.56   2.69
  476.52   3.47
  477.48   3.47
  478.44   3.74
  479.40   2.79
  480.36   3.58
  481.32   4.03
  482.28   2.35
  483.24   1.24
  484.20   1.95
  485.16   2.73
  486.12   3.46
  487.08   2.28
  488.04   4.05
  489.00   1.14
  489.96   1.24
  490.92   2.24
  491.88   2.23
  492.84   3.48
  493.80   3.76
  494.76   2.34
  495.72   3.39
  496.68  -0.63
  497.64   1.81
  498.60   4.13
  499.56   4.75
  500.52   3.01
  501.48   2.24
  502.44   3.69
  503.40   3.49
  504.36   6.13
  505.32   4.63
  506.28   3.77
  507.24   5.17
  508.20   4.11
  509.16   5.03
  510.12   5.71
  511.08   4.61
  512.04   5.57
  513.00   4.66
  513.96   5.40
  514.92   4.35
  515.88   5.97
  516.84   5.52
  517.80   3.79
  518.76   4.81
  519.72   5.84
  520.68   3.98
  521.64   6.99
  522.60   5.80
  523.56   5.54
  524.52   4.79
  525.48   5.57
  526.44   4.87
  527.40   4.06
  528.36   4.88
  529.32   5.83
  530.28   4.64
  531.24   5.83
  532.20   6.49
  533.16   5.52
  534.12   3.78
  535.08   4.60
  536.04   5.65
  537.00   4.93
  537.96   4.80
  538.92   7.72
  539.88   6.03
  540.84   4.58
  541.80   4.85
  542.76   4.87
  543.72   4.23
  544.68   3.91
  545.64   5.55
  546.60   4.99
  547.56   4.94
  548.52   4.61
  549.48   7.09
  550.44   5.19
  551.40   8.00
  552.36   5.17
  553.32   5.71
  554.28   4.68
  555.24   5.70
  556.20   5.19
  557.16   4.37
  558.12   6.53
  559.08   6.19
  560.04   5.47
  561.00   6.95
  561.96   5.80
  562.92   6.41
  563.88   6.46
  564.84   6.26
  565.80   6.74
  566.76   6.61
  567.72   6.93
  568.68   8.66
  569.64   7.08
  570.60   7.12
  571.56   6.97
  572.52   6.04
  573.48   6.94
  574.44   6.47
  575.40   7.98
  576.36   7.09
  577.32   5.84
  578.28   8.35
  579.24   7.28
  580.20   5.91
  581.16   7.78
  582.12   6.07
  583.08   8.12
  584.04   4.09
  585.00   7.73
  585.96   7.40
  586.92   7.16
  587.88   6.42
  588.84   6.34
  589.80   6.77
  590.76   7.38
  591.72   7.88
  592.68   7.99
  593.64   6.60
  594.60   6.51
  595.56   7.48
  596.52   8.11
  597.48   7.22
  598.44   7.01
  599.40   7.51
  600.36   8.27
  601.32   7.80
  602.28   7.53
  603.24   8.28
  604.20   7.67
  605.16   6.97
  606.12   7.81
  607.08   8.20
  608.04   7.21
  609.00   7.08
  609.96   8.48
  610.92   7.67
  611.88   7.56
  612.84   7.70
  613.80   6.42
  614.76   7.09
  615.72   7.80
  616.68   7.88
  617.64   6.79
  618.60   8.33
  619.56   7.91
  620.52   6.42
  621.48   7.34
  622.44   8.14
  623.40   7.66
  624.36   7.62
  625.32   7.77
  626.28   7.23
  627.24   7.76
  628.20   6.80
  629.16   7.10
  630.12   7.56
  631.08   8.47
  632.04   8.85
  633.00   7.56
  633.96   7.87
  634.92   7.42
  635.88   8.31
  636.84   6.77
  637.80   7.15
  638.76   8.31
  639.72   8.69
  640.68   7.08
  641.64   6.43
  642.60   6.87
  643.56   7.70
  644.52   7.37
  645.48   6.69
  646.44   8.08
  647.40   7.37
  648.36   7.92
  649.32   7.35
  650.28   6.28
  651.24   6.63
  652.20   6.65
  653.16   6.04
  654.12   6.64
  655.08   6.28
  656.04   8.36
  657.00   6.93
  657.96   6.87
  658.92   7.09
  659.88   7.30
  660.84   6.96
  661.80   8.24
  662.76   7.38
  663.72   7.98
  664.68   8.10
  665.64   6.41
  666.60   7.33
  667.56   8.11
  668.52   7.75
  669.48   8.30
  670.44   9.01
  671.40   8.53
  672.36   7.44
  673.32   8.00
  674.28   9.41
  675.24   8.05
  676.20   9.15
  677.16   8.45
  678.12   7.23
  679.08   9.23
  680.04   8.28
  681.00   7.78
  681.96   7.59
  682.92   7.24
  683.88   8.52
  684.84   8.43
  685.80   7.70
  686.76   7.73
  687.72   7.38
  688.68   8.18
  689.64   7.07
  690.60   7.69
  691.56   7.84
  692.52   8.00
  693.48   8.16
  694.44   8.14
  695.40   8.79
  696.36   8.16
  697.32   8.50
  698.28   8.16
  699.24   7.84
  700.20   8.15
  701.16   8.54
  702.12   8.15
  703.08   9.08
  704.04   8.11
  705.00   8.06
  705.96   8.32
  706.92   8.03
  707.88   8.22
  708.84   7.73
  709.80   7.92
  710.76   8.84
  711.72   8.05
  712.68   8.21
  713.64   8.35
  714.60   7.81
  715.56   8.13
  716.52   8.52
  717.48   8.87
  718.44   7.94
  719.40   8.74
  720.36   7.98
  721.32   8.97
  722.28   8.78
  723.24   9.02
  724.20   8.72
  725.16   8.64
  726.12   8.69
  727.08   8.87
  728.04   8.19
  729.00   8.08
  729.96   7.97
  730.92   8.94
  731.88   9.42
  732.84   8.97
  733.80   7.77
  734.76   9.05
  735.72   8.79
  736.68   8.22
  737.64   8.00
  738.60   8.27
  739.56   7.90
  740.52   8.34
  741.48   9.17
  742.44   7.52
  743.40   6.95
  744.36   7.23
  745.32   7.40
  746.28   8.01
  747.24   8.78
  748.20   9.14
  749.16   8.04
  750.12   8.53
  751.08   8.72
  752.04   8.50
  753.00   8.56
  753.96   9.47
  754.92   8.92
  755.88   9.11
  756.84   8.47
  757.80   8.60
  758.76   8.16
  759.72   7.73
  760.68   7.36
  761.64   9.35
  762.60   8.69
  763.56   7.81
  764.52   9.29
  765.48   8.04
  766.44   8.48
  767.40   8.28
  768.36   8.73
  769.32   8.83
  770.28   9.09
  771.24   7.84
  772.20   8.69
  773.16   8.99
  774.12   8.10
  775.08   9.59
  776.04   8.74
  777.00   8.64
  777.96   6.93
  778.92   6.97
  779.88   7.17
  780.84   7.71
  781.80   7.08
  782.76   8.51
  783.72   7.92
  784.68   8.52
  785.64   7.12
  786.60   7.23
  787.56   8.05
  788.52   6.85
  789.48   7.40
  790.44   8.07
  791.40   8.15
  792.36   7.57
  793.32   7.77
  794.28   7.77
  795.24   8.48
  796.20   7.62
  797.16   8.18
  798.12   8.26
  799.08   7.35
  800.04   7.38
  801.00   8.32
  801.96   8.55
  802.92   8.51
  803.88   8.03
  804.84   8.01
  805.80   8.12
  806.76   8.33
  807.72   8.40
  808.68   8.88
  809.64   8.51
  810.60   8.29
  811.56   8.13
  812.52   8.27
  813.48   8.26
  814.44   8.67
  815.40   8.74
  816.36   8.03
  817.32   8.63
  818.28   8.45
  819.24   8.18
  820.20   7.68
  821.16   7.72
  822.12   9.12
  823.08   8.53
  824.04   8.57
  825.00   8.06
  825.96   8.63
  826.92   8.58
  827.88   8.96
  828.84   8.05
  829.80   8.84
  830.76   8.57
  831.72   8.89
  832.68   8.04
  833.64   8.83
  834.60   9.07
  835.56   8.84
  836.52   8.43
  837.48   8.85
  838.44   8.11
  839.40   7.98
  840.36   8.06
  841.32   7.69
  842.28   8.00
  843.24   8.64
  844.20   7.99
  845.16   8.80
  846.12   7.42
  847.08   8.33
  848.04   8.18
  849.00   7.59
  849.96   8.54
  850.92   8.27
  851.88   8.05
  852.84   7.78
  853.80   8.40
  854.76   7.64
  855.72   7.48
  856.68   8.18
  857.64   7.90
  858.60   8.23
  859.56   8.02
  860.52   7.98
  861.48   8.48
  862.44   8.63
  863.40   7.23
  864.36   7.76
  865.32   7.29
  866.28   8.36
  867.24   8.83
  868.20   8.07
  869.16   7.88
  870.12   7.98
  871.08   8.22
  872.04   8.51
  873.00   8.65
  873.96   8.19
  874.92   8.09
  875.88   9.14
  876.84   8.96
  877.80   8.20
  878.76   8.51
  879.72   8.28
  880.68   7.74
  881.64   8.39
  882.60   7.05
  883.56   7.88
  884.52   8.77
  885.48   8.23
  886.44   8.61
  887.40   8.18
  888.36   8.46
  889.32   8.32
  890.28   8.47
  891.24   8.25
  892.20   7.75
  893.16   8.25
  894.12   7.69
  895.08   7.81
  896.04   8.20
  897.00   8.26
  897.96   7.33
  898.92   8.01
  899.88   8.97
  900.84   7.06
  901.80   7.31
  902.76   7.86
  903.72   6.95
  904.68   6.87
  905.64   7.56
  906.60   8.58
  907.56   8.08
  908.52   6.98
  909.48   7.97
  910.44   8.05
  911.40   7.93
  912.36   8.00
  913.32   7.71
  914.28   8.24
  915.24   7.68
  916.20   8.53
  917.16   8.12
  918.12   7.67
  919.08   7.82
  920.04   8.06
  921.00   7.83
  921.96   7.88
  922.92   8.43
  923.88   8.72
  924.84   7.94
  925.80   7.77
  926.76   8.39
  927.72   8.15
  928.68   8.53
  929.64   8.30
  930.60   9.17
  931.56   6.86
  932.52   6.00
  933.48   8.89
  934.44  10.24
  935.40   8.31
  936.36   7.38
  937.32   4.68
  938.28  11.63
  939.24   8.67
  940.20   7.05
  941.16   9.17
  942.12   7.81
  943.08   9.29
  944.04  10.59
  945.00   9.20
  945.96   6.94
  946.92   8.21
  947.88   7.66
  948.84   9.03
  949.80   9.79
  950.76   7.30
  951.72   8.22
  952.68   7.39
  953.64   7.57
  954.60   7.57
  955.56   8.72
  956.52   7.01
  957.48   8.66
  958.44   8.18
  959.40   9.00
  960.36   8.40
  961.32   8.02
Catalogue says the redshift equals 0.263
